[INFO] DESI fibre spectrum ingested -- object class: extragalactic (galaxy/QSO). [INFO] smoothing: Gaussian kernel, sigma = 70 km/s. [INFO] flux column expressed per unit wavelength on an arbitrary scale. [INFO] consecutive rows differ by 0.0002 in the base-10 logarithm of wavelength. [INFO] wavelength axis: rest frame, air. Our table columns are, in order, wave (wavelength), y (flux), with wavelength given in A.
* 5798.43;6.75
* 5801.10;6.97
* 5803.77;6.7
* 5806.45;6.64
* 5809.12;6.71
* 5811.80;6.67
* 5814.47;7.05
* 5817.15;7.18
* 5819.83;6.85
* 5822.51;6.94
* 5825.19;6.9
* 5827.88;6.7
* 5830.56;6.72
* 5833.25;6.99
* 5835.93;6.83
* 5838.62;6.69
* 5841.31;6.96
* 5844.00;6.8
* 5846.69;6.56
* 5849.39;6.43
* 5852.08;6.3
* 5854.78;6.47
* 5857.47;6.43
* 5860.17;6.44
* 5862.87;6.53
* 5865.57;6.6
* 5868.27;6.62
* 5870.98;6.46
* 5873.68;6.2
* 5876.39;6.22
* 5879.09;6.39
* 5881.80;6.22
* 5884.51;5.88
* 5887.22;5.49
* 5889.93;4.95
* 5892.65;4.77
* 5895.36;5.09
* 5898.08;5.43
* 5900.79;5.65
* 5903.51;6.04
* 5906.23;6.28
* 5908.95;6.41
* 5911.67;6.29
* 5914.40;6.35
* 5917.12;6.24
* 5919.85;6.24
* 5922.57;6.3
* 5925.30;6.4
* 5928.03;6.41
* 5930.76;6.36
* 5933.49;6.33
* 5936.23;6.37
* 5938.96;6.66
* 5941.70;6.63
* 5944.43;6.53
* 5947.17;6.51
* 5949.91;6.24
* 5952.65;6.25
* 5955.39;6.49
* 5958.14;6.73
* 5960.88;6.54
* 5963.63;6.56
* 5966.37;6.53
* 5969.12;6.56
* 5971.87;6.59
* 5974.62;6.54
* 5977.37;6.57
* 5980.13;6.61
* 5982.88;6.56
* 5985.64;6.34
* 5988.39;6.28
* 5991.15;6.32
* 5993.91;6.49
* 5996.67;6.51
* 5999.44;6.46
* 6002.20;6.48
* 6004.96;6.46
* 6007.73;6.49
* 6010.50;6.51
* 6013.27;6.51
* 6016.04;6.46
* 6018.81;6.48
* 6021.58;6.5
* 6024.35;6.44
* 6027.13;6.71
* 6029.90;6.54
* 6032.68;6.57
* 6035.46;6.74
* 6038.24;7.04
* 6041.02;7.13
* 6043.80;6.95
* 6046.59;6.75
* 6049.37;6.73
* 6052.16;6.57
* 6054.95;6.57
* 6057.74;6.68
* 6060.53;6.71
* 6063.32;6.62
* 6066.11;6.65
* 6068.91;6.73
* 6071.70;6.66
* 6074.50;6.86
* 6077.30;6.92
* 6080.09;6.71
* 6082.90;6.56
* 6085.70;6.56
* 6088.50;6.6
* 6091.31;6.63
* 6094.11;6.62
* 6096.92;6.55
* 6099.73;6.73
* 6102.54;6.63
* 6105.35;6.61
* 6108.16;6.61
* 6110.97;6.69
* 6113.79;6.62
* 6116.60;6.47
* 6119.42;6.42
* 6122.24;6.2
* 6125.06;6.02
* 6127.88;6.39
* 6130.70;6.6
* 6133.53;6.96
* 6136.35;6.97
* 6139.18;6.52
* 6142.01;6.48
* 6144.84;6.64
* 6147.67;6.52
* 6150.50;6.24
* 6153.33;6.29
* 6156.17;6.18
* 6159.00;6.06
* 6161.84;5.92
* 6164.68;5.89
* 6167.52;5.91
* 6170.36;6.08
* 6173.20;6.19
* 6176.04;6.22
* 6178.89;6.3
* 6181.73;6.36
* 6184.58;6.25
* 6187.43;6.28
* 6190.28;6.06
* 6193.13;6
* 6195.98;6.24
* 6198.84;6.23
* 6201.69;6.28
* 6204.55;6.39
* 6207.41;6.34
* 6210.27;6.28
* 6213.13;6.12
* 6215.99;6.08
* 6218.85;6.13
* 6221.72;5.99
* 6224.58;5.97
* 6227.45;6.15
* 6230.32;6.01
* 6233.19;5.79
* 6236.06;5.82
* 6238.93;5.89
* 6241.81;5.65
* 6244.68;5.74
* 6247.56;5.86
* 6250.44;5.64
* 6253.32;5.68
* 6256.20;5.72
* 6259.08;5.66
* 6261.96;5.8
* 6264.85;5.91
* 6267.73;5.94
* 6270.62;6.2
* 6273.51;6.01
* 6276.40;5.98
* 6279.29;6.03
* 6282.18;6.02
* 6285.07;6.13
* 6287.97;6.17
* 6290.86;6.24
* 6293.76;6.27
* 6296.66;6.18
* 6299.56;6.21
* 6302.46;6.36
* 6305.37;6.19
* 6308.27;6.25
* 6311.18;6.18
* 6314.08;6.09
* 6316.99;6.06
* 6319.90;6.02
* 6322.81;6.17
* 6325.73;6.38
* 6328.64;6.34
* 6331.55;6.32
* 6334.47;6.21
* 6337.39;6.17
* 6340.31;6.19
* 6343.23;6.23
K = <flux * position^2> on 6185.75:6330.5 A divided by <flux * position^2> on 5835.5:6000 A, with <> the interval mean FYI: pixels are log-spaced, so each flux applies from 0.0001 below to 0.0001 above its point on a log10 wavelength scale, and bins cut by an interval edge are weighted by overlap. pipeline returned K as 1.1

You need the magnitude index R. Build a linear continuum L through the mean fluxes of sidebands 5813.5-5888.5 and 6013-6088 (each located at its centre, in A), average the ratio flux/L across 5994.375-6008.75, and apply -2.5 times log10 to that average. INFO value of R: 0.029 mag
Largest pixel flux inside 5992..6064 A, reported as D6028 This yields 7.13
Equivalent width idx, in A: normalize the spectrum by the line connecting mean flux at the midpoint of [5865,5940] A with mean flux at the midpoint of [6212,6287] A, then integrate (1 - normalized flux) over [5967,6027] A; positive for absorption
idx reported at -4.44 A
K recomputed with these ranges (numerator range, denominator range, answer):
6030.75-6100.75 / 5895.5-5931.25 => 1.15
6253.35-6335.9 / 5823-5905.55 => 1.12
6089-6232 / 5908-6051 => 1.03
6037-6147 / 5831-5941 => 1.14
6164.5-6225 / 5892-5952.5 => 1.09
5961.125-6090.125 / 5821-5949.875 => 1.10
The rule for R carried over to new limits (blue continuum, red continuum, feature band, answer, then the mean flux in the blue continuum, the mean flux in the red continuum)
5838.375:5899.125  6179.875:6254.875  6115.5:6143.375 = -0.07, 6.16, 6.05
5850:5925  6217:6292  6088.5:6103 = -0.11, 6.09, 5.93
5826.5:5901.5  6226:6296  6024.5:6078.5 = -0.11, 6.25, 5.93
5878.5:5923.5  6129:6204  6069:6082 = -0.10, 5.87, 6.3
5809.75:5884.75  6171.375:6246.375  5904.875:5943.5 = 0.02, 6.62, 6.1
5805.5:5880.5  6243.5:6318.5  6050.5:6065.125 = -0.05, 6.65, 6.02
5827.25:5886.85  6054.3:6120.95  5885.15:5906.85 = 0.20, 6.5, 6.64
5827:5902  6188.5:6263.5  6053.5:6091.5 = -0.10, 6.24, 5.98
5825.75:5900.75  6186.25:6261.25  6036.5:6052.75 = -0.12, 6.26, 6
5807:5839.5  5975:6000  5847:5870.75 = 0.05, 6.85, 6.46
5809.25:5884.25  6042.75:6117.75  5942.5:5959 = 0.03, 6.62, 6.67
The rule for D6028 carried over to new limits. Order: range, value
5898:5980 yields 6.73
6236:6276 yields 6.2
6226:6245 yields 6.15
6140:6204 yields 6.64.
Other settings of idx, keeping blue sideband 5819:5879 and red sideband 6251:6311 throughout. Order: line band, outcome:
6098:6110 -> -0.7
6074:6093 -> -1.1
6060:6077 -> -1.1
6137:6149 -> -0.7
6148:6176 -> 0.4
